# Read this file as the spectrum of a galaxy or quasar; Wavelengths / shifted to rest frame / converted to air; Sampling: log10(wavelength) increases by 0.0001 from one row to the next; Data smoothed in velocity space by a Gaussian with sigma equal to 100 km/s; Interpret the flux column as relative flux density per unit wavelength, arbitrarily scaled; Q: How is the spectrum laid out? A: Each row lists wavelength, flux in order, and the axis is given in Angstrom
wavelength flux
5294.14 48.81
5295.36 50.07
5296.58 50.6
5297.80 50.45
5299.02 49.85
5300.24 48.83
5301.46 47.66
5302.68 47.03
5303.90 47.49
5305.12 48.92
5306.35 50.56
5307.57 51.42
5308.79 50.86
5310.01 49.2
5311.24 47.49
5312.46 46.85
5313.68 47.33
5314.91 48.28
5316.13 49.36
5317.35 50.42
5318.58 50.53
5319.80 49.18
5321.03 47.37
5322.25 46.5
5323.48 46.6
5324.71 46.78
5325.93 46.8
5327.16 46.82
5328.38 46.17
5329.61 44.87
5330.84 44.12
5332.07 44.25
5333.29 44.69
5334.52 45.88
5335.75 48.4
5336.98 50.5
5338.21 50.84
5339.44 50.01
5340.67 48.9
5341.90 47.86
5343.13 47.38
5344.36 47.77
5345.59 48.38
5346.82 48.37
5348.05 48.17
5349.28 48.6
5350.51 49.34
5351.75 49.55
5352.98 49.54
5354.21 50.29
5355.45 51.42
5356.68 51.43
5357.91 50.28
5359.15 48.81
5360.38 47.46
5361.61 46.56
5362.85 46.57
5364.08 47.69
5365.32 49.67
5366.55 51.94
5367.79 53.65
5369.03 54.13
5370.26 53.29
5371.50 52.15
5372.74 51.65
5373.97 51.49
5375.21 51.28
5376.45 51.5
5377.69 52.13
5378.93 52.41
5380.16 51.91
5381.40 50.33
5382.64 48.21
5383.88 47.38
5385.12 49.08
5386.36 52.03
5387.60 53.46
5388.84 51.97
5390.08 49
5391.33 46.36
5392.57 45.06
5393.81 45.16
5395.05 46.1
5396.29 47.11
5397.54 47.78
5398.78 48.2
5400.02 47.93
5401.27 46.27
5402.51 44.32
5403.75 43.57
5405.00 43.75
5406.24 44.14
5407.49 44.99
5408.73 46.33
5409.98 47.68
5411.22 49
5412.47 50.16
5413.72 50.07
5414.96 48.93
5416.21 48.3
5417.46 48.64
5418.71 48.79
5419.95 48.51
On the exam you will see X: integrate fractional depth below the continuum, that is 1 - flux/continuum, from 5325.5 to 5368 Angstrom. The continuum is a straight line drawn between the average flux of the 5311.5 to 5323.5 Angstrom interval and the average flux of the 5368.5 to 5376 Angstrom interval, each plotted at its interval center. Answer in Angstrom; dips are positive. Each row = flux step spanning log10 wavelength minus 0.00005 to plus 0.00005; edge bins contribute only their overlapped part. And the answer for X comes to 1.8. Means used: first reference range 48.3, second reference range 52.3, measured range 48.3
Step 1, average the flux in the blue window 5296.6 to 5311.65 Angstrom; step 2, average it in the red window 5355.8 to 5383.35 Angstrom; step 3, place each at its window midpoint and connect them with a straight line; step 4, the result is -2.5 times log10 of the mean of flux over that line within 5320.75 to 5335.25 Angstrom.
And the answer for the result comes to 0.09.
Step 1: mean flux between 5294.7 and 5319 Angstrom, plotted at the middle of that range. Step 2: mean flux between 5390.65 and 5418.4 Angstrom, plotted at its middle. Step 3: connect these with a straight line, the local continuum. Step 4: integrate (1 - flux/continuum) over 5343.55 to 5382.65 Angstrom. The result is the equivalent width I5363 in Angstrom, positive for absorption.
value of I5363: -2.0 Angstrom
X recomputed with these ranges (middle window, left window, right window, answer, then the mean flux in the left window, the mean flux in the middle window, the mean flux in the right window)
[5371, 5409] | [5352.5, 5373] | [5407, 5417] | 0.6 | 50.4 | 48.5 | 48.2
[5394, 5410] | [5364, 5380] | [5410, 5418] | 1.3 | 51.9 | 45.9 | 49.1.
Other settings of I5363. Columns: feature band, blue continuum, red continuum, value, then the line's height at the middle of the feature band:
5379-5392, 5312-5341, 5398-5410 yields -1.11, 46.1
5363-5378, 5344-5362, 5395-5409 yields -1.12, 48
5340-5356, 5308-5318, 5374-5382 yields 0.45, 50.3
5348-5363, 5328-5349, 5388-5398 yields -0.55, 47.5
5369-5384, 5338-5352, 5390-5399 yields -1.27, 47.4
